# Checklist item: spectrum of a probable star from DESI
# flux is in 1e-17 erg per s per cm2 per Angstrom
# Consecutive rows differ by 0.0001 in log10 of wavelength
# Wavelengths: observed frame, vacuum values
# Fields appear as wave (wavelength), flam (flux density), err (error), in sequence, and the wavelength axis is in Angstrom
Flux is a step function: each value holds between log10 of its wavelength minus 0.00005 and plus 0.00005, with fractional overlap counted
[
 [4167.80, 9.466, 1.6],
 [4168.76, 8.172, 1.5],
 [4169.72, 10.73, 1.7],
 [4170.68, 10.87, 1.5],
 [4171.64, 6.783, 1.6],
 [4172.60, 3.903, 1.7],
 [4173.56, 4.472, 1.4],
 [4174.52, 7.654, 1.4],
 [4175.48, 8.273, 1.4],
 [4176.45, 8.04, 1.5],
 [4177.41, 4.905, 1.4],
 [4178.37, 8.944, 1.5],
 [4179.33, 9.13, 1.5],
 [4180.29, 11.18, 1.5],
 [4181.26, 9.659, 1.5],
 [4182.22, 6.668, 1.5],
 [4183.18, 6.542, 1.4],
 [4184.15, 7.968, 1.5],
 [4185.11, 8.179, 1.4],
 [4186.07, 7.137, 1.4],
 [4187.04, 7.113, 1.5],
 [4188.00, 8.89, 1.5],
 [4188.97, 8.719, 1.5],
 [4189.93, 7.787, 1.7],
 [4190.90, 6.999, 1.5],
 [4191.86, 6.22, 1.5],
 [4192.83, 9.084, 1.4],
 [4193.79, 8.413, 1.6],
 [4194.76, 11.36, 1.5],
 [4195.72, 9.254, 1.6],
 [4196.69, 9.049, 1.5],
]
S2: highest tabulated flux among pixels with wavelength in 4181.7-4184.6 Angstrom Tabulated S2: 7.968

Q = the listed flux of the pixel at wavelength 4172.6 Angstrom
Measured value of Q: 3.903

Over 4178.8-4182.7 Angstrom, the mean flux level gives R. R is 9.16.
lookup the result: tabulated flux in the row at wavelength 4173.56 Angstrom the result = 4.472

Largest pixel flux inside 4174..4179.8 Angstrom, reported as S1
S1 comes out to 9.13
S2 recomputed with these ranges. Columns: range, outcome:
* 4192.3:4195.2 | 11.36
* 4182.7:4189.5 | 8.89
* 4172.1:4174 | 4.472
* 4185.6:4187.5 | 7.137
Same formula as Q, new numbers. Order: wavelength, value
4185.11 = 8.179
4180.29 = 11.18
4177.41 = 4.905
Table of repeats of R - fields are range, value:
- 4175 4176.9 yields 8.12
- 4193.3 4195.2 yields 9.85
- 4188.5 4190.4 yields 8.27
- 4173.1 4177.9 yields 6.68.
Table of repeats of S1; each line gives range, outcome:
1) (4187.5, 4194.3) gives 9.084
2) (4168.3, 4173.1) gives 10.87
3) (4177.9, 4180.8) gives 11.18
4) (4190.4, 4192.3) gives 6.999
